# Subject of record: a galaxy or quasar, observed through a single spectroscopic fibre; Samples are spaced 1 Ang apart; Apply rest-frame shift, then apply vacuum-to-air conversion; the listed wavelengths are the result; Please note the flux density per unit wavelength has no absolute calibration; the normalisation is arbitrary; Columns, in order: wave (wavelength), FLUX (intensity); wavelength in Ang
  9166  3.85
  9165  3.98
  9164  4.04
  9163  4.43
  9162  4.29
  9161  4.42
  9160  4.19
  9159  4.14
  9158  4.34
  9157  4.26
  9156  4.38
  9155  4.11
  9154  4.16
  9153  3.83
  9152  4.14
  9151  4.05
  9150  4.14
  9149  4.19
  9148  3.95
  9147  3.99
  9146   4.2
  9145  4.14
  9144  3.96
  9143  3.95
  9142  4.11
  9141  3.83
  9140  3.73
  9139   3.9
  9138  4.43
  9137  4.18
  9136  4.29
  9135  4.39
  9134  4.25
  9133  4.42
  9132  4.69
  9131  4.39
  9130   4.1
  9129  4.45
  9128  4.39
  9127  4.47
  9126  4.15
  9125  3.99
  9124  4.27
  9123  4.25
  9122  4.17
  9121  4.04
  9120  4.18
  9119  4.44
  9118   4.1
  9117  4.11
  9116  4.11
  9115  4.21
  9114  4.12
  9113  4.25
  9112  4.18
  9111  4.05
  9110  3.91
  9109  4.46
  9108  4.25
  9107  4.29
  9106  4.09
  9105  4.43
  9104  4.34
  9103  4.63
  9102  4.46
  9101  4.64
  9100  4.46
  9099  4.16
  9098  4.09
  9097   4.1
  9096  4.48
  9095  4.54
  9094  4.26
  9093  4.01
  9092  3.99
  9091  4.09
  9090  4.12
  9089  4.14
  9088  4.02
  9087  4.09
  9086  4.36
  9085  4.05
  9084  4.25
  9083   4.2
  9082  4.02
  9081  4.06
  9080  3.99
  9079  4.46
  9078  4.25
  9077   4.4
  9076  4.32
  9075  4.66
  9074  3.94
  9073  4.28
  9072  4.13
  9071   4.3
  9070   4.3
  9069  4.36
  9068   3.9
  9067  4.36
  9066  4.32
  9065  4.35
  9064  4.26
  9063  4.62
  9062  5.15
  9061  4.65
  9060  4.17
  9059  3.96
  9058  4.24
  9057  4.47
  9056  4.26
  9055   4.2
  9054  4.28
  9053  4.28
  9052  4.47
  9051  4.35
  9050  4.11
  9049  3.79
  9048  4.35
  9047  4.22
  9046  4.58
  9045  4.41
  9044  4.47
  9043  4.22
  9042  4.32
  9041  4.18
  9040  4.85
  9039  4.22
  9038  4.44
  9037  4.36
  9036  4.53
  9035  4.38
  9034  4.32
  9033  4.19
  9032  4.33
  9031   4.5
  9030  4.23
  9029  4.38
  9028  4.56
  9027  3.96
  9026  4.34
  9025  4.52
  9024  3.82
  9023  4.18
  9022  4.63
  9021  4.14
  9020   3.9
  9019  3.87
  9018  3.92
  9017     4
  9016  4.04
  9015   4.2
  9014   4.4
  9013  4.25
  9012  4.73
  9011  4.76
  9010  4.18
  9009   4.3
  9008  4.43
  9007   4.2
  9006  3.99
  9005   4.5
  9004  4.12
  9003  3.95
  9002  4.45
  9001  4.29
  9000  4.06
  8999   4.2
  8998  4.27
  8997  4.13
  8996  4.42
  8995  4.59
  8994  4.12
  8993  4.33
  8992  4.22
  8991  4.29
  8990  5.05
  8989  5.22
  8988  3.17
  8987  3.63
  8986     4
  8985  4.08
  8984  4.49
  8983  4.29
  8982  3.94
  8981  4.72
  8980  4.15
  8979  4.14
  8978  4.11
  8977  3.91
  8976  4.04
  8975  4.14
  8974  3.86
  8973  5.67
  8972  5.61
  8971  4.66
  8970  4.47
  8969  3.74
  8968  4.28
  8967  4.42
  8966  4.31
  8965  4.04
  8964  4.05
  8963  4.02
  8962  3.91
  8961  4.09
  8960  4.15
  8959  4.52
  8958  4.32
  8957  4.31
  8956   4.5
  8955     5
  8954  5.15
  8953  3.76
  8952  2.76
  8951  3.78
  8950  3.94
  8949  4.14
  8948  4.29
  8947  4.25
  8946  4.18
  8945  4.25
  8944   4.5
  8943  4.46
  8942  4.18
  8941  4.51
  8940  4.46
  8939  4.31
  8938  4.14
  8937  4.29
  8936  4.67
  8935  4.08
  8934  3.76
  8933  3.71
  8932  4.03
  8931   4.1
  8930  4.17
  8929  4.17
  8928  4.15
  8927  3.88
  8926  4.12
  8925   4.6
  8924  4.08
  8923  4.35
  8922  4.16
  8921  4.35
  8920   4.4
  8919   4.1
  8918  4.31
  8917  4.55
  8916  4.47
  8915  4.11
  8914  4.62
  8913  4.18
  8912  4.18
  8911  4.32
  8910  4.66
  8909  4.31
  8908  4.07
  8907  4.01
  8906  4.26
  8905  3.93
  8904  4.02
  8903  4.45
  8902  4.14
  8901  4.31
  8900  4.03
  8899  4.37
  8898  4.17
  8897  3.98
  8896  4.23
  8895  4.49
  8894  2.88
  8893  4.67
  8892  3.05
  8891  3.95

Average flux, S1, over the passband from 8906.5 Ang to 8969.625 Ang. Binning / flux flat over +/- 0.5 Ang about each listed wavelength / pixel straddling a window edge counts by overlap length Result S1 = 4.22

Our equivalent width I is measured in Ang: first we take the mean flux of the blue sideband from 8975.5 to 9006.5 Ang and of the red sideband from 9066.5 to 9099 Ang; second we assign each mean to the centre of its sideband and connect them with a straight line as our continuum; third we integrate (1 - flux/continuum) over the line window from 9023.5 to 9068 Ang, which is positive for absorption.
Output -1.3 Ang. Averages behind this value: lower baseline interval 4.22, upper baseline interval 4.2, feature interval 4.34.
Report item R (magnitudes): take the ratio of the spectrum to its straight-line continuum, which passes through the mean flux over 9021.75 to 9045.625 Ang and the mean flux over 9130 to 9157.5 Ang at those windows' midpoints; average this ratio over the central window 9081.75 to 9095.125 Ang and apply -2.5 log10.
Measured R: 0.03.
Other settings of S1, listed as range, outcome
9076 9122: 4.22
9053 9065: 4.38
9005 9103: 4.28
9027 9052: 4.34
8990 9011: 4.28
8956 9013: 4.29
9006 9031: 4.25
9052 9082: 4.31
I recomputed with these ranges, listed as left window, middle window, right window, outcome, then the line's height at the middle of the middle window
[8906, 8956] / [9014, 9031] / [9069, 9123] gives 0.2 Ang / 4.23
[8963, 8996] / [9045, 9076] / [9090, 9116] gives -0.3 Ang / 4.27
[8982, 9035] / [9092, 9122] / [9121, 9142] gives -0.1 Ang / 4.23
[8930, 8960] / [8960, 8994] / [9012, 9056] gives -0.3 Ang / 4.24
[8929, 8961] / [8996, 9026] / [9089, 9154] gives -0.1 Ang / 4.21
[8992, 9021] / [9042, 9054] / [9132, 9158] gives -0.3 Ang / 4.2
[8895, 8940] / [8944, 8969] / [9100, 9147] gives 0.2 Ang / 4.22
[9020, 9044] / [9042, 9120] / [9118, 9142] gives 0.2 Ang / 4.28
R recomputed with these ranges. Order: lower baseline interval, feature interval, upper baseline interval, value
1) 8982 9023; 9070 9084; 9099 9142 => 0.003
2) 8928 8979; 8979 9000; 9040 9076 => 0.003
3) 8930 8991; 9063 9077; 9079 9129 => -0.015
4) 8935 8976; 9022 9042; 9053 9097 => -0.016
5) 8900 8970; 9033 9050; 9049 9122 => -0.025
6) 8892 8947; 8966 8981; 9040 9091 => -0.037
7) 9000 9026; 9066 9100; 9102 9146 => 0.003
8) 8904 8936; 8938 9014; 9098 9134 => -0.013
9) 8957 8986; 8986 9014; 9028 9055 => 0.005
